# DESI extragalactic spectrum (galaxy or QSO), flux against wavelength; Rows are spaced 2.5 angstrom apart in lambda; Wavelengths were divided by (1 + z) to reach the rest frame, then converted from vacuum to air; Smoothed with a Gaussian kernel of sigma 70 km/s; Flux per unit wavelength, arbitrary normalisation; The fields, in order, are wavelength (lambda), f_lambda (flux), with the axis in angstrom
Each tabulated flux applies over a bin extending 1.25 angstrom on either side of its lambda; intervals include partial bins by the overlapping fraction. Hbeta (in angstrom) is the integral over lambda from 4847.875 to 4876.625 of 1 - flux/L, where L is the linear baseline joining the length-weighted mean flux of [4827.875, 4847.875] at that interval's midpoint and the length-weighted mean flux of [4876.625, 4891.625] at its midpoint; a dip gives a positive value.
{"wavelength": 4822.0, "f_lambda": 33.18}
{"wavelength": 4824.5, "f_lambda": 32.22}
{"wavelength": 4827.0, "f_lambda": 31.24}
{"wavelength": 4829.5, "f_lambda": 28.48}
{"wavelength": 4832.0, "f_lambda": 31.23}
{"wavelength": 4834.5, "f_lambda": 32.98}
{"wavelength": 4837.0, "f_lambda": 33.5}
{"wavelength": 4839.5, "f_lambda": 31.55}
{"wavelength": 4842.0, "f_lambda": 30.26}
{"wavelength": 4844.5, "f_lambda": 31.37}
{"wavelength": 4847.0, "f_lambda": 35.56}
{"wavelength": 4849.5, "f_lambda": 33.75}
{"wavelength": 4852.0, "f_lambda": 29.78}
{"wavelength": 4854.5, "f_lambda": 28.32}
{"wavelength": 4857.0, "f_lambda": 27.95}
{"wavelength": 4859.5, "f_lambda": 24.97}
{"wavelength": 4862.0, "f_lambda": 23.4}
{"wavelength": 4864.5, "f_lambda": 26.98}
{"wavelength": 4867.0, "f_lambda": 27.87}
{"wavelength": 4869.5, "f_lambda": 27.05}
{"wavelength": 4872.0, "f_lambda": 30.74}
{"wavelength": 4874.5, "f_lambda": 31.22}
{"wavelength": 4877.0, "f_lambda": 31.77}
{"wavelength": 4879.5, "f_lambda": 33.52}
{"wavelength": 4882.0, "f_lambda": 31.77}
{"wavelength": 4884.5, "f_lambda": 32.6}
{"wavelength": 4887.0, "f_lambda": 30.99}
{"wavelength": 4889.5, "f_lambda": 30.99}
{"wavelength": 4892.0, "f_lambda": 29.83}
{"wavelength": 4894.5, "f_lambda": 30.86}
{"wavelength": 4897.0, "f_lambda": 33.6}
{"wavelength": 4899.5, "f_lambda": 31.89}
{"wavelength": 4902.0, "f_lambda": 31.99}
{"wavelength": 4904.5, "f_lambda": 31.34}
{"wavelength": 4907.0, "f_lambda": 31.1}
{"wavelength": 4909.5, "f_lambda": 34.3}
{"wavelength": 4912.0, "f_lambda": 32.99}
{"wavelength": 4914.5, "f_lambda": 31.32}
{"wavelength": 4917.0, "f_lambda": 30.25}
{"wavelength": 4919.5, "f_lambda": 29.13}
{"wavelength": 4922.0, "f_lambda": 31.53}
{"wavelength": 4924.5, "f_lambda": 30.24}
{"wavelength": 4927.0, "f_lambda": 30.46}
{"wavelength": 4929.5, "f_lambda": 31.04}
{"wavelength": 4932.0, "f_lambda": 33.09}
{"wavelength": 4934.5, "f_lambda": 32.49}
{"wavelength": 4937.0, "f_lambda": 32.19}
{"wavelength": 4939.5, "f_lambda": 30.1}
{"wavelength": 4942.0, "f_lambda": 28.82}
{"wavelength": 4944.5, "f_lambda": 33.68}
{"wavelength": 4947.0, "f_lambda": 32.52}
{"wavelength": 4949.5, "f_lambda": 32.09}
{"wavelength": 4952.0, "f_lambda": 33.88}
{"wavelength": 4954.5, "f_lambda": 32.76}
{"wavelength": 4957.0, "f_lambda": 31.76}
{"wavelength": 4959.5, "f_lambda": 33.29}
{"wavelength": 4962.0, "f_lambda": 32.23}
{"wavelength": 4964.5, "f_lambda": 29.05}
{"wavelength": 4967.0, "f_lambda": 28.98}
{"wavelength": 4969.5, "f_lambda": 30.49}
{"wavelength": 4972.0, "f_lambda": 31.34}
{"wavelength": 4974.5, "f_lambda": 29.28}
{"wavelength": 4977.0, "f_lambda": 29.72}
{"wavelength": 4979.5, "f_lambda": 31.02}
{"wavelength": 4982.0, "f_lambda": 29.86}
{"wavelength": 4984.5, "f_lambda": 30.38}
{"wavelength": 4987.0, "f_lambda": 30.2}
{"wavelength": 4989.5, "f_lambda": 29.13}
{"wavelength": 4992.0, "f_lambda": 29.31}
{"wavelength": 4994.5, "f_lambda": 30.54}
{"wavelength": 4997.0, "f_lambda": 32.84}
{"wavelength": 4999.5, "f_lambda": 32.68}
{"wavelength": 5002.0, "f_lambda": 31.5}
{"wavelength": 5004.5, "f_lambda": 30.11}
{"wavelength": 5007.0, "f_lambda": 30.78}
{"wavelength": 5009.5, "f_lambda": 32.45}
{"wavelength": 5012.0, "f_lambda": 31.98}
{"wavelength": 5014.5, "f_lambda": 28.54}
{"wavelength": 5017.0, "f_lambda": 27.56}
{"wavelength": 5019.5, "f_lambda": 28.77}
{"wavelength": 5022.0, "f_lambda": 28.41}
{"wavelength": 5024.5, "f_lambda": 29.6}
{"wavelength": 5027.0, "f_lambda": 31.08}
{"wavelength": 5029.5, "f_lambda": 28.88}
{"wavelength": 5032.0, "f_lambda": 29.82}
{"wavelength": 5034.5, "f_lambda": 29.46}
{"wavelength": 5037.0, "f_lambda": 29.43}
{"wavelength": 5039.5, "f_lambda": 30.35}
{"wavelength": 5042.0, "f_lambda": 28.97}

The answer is 2.9 angstrom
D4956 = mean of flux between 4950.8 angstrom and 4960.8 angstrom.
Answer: 32.9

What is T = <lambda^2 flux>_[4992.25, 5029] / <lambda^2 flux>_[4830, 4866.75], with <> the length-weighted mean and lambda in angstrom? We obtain 1.08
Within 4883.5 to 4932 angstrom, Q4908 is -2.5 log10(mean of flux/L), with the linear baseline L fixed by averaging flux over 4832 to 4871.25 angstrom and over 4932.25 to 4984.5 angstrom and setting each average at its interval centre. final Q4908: -0.03 mag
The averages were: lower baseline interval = 29.7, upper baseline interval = 31.3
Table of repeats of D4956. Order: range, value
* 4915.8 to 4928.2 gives 30.3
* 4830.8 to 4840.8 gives 32.3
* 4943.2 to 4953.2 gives 33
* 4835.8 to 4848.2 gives 32.4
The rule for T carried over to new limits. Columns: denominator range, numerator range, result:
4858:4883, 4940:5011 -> 1.12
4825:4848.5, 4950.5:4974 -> 1.04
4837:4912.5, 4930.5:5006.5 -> 1.05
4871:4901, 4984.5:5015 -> 1.02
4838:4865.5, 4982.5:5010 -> 1.11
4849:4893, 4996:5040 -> 1.08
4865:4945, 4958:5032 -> 1.01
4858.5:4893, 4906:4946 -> 1.08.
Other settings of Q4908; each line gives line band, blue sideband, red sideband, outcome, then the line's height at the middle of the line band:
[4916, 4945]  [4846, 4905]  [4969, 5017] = -0.02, 30.4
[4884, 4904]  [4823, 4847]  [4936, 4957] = 0.01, 31.8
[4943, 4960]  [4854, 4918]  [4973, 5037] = -0.09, 30.3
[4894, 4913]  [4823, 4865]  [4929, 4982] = -0.05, 30.9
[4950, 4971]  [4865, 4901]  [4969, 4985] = -0.04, 30.4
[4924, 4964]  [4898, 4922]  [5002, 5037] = -0.03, 31.1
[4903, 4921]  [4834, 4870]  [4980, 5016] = -0.05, 30.1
